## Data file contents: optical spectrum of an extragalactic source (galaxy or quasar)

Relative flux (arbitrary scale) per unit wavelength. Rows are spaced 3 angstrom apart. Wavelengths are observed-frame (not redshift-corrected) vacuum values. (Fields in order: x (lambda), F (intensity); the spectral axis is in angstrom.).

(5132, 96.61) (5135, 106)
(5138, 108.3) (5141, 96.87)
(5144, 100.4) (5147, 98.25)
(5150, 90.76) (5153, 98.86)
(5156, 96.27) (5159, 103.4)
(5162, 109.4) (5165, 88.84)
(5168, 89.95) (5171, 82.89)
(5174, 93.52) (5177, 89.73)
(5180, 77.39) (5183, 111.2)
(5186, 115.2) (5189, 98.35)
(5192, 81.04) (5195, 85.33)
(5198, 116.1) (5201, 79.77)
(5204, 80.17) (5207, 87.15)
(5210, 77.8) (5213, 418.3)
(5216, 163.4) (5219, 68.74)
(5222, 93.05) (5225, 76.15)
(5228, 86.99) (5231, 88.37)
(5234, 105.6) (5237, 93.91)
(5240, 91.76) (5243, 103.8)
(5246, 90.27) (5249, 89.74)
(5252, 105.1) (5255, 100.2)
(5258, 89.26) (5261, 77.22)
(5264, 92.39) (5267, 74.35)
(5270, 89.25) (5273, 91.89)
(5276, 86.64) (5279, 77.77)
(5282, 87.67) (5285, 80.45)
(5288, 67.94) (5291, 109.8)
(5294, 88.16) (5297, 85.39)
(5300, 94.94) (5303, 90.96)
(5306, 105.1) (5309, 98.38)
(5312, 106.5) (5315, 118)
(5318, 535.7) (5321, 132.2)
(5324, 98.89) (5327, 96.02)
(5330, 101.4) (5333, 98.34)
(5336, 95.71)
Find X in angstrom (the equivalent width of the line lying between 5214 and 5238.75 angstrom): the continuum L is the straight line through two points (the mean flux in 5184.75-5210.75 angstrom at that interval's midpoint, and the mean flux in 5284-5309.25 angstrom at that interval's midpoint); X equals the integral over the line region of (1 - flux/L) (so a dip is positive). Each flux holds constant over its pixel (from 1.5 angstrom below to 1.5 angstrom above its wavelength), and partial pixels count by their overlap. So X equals -3.30 angstrom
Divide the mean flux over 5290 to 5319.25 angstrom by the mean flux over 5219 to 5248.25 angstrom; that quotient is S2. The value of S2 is 1.55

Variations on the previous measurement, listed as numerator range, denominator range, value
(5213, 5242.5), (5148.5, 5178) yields 1.20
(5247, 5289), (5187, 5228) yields 0.75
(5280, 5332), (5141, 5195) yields 1.29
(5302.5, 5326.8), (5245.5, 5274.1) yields 1.78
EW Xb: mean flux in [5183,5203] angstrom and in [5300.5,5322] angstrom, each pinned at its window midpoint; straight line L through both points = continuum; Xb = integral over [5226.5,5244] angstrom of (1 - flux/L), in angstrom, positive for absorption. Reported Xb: 3.9 angstrom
